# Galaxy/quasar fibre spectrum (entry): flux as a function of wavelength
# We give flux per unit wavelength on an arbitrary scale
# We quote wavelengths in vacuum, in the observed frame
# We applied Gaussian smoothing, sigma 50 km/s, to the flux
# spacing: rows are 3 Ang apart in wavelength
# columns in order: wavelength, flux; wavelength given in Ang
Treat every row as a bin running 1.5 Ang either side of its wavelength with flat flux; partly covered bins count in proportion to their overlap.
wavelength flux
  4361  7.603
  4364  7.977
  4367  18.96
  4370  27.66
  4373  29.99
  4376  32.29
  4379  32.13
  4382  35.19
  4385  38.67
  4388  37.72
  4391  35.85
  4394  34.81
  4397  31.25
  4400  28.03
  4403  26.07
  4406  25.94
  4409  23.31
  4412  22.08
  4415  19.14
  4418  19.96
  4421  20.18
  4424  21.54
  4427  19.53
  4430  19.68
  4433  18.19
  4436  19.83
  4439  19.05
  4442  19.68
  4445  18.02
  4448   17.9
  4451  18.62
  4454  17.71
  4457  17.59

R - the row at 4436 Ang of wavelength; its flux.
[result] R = 19.83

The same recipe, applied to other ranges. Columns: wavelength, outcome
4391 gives 35.85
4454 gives 17.71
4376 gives 32.29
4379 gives 32.13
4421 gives 20.18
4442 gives 19.68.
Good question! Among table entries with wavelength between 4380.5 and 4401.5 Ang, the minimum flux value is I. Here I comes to 28.03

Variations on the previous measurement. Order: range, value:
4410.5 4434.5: 18.19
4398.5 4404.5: 26.07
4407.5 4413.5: 22.08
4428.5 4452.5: 17.9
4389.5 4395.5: 34.81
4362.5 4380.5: 7.977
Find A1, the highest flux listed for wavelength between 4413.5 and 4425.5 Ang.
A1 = 21.54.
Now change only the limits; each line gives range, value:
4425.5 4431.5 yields 19.68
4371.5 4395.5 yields 38.67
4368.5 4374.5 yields 29.99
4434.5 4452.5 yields 19.83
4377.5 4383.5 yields 35.19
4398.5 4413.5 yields 28.03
